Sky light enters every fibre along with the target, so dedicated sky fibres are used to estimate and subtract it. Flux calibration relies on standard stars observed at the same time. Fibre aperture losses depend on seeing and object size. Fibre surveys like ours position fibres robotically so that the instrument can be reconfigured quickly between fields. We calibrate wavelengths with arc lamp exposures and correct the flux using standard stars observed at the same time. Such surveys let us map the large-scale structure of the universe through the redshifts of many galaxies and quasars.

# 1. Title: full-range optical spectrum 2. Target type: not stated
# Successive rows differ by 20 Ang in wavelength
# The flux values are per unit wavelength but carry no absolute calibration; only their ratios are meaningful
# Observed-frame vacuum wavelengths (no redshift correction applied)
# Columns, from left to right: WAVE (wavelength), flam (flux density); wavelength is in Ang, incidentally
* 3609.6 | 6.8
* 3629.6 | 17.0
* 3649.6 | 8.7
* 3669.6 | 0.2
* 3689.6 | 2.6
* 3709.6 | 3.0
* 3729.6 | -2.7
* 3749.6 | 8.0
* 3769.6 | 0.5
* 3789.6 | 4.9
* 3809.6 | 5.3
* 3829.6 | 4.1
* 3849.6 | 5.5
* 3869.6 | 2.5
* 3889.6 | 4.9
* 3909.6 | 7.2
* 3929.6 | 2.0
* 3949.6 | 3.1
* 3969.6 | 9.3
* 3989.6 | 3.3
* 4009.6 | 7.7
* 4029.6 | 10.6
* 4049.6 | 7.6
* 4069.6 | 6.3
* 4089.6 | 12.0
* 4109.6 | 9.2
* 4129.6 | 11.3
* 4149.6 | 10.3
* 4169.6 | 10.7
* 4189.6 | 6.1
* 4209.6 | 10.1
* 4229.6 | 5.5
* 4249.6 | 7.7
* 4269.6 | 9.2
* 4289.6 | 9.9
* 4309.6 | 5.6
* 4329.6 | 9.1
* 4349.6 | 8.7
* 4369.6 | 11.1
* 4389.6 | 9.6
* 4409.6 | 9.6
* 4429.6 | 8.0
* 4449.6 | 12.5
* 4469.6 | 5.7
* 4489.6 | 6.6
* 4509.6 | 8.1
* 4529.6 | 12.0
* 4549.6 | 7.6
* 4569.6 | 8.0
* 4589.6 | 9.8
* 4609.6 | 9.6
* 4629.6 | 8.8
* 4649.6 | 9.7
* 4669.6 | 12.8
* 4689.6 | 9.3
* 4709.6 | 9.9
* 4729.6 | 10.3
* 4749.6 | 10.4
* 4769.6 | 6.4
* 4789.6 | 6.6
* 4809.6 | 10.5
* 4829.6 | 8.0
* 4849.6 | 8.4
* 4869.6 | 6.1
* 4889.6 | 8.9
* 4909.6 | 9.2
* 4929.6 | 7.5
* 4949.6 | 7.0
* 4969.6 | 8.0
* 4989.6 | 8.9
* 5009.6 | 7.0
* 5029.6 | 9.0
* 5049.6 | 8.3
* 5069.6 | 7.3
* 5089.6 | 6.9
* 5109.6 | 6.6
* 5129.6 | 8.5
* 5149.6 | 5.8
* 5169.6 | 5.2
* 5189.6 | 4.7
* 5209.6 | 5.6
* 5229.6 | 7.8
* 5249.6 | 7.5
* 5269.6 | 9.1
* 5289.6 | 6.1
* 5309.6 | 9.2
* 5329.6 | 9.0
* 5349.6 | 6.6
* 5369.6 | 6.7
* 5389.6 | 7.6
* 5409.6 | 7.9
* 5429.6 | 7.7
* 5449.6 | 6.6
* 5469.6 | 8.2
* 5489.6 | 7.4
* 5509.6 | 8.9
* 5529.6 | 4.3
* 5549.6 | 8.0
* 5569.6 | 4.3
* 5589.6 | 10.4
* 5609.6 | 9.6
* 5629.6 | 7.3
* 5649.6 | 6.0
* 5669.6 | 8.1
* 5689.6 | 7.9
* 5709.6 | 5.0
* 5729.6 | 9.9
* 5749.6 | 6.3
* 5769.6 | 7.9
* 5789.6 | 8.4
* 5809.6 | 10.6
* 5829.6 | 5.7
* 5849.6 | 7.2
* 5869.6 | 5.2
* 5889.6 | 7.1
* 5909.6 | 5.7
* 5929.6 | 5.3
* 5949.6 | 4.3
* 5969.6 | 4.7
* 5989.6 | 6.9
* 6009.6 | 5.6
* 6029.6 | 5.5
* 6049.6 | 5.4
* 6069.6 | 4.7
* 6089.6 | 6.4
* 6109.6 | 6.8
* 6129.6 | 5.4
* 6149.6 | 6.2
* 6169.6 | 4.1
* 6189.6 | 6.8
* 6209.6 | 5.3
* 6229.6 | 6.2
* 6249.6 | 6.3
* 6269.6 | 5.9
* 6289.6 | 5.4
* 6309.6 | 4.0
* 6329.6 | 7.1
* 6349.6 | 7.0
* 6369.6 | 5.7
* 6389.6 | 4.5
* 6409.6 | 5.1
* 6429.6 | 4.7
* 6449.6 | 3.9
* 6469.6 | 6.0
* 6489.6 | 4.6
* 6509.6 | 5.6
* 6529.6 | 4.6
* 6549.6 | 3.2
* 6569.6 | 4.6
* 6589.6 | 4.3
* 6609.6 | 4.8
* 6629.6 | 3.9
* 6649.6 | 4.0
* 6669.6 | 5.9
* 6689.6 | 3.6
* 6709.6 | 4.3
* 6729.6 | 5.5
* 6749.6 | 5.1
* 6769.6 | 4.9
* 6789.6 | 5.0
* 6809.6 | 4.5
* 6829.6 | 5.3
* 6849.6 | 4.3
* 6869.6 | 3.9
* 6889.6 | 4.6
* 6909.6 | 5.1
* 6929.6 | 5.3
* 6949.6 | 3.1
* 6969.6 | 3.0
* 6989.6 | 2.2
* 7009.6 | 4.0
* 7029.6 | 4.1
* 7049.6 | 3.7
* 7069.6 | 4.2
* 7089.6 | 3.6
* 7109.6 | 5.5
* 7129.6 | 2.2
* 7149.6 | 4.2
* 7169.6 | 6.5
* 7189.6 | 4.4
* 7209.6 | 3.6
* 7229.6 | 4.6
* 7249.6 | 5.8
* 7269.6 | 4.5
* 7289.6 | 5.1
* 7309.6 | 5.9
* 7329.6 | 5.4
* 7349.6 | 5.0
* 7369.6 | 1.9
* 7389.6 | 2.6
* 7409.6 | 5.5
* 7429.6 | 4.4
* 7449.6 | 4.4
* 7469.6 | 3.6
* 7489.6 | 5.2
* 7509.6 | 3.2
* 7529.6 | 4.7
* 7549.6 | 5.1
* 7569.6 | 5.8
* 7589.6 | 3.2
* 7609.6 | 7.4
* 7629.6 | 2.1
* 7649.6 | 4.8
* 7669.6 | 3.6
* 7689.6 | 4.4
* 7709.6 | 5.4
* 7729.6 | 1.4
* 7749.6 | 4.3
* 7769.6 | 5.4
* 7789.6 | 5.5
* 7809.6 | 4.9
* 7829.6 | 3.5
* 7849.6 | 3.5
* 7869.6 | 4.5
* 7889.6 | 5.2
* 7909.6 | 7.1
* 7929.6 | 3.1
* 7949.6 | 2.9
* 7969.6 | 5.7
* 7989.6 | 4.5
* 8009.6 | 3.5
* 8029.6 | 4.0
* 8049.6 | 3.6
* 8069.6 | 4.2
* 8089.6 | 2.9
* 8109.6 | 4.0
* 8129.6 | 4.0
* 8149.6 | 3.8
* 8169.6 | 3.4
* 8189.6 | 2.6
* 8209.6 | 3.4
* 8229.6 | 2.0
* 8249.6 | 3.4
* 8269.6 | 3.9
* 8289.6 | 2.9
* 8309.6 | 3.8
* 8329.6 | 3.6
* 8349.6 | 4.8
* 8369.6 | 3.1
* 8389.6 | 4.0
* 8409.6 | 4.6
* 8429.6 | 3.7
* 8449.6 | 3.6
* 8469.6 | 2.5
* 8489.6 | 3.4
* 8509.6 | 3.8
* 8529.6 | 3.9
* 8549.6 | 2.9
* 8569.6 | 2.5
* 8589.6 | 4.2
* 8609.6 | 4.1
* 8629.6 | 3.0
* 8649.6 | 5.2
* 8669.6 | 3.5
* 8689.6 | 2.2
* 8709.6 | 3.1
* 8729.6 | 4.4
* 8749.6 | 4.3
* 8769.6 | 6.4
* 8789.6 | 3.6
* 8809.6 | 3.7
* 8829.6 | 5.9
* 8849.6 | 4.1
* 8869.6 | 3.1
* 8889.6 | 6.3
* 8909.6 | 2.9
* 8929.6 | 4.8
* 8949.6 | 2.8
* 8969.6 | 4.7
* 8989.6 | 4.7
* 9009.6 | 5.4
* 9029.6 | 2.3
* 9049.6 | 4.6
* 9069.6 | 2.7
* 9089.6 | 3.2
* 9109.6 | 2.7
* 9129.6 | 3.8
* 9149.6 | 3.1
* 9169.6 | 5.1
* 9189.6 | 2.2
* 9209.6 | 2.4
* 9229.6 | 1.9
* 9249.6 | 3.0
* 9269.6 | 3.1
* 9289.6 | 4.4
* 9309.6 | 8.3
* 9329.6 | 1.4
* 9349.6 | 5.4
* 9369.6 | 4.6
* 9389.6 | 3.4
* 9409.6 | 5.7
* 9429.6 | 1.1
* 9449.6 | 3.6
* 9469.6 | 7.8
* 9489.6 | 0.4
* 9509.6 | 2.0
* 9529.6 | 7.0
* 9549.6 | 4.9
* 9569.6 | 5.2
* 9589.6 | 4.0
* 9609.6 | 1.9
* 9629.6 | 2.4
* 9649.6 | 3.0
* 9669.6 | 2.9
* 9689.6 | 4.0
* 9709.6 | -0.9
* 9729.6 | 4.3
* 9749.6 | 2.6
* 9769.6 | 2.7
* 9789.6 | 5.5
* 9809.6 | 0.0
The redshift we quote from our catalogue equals 0.60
